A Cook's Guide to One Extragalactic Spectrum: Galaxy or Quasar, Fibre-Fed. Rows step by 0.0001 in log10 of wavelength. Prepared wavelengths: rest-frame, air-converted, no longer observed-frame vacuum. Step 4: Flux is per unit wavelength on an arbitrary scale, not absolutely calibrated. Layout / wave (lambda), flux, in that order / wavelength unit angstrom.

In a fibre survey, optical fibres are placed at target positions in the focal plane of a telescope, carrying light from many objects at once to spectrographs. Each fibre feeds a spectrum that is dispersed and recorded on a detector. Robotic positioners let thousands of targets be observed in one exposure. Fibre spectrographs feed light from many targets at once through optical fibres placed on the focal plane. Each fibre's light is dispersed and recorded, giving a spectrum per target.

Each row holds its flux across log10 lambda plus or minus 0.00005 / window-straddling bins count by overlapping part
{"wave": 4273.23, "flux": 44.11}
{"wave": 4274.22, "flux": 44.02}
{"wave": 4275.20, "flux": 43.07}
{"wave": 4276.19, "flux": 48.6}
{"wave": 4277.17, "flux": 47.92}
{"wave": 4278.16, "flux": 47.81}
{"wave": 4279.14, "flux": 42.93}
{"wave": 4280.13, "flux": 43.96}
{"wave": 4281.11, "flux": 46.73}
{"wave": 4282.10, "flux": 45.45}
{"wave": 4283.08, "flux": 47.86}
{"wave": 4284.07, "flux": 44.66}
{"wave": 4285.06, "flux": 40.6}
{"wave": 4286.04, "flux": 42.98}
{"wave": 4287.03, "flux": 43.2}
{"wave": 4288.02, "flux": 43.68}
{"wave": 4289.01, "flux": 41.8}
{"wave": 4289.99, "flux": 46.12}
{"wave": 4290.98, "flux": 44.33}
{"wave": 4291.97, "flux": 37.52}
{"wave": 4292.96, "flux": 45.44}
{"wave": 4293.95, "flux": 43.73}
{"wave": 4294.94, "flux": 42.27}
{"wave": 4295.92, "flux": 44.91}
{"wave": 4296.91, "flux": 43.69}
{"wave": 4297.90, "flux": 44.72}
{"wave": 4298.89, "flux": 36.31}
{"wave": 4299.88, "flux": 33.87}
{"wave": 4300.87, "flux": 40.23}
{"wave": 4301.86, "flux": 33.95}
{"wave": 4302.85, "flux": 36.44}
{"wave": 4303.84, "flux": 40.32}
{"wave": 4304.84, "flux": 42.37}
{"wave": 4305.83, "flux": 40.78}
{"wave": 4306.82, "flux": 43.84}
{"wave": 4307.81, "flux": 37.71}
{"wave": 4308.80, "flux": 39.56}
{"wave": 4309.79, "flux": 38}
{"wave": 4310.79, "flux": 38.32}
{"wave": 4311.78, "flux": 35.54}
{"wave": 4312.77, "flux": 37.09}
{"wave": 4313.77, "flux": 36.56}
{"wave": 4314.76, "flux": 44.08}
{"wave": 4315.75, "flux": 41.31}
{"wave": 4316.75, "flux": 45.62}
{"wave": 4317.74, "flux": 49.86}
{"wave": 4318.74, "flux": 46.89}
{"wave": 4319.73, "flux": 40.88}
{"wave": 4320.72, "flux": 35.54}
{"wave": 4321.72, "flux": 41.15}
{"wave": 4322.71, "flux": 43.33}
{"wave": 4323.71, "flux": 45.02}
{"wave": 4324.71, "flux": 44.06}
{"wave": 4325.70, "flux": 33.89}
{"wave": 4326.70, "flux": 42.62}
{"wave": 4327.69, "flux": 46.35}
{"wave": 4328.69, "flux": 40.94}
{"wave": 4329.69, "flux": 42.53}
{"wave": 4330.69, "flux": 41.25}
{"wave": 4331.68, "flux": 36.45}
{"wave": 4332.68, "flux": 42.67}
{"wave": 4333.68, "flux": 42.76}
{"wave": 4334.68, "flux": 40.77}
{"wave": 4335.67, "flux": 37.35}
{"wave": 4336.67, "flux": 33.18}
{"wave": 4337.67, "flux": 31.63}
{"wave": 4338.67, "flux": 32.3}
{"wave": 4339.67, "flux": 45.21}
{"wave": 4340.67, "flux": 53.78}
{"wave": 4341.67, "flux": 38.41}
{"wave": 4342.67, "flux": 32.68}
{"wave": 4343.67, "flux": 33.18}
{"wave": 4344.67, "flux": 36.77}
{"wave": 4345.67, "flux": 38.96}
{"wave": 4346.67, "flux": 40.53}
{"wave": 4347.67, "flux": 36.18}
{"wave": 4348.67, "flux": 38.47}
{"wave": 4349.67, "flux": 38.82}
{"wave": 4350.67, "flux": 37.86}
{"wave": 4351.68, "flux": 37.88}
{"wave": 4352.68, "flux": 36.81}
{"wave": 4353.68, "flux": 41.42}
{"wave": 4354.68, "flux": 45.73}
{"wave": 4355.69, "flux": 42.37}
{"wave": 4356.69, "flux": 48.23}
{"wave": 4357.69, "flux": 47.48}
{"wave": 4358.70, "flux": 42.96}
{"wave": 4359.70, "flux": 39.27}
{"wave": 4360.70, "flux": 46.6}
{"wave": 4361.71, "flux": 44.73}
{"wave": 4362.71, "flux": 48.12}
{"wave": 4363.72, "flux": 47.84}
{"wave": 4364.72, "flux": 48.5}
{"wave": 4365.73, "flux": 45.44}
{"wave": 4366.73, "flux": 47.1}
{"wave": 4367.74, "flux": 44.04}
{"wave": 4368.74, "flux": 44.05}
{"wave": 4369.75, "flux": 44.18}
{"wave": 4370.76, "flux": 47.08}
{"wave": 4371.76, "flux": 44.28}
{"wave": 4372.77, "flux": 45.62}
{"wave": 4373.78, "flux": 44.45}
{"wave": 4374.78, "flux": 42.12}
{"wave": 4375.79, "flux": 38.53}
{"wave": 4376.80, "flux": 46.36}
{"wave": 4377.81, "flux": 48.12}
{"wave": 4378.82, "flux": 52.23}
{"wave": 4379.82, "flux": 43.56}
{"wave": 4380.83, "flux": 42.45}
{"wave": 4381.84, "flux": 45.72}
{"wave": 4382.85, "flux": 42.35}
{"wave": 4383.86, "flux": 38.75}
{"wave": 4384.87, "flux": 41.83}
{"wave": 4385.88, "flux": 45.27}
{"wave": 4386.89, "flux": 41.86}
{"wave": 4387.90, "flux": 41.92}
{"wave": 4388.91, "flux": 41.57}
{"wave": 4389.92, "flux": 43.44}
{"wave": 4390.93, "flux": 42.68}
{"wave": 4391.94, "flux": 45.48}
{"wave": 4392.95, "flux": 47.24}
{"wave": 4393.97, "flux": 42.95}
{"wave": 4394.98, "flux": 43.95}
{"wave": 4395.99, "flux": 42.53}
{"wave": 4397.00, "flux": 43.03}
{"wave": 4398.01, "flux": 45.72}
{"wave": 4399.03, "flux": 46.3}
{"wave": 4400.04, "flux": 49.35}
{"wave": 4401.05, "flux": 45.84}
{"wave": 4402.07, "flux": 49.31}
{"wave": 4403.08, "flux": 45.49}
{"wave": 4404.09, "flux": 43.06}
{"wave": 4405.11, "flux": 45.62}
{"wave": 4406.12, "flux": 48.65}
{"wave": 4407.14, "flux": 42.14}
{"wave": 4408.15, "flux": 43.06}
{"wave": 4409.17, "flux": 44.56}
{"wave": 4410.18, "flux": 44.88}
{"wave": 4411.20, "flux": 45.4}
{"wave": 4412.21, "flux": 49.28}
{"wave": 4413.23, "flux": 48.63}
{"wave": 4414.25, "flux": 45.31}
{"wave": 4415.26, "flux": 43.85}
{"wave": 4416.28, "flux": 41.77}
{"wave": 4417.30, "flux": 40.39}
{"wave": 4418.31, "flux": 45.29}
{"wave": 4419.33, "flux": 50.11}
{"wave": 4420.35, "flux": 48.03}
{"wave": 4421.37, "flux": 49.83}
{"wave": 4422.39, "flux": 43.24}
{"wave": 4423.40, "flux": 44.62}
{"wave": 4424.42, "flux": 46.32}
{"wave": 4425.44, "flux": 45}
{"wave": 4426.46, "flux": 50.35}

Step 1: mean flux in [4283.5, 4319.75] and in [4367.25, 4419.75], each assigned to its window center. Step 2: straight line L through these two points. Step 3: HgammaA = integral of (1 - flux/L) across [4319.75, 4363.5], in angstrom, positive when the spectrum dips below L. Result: 2.17 angstrom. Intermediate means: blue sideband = 41.3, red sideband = 44.6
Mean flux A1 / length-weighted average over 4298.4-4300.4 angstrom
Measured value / 35.2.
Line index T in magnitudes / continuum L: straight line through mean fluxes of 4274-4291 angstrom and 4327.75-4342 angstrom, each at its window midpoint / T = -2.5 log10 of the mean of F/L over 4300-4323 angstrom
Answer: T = 0.050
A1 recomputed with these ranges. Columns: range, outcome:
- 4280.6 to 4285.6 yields 45.1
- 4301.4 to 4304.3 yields 36.9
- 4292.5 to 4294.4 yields 44.6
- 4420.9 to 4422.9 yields 46.6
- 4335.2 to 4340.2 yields 36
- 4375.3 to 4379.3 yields 46.2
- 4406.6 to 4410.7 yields 43.7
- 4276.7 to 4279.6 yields 46.2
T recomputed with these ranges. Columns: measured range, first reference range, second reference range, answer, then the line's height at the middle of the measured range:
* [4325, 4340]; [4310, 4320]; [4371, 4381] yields 0.08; 42.5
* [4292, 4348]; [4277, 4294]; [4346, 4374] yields 0.09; 43.8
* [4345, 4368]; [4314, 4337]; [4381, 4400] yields 0.00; 42.6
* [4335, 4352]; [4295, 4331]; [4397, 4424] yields 0.12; 42.4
